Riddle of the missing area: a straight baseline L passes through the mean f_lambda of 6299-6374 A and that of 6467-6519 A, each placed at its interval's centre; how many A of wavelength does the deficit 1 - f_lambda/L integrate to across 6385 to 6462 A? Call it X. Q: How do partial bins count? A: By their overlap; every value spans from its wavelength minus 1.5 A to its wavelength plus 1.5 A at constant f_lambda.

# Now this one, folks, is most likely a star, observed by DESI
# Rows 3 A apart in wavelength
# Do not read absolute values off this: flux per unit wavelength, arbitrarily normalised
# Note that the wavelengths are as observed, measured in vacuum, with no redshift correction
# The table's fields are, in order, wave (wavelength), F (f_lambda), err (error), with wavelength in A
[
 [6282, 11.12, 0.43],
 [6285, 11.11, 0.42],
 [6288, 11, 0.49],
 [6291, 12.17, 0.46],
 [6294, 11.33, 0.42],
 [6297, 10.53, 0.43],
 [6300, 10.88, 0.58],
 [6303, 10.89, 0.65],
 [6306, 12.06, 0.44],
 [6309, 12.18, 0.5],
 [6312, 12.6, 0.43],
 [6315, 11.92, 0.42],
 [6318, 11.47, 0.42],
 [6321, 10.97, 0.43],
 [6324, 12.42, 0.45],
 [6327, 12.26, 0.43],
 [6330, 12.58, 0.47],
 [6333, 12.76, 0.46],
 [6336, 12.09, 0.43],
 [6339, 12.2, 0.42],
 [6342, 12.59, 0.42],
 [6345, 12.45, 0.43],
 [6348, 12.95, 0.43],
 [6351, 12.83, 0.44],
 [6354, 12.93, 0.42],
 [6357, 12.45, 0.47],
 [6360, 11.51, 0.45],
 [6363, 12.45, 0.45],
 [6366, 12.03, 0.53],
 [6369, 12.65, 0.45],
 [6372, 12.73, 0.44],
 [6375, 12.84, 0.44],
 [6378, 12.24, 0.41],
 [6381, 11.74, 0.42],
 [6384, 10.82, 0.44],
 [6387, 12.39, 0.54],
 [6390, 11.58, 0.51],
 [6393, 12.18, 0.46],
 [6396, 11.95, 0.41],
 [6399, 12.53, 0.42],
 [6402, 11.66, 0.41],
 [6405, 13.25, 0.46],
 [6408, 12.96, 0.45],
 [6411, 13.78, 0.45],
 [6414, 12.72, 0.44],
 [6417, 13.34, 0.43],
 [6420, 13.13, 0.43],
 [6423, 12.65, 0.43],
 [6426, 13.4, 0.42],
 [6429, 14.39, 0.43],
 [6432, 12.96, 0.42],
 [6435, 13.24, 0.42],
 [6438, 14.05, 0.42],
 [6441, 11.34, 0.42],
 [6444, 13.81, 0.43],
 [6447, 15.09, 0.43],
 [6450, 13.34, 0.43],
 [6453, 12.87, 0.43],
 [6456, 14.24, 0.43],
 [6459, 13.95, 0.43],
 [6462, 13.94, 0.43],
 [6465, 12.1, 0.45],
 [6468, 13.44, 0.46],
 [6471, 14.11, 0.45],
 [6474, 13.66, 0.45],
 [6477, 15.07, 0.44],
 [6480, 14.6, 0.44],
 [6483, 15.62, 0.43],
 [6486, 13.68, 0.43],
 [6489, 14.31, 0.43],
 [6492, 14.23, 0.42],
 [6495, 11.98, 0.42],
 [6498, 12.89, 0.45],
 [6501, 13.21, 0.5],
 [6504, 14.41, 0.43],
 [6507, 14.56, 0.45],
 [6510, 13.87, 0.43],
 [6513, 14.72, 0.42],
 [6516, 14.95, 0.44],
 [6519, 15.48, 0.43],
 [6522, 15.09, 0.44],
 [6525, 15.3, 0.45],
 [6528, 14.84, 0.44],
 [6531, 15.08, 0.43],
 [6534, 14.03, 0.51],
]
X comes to 1.2 A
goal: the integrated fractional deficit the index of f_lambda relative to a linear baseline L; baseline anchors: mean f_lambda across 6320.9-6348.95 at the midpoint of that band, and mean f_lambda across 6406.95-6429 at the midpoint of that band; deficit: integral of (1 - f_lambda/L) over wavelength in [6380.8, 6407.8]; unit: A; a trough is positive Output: 1.9 A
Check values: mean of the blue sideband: 12.4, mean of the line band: 12.1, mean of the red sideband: 13.2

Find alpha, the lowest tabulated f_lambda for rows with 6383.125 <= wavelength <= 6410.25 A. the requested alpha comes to 10.82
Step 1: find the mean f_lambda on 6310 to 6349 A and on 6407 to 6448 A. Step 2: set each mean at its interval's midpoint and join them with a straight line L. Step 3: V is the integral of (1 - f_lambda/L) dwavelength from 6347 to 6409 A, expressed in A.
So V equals 2.27 A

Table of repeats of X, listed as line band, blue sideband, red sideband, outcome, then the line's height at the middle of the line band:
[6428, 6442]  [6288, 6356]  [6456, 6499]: 0.1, 13.4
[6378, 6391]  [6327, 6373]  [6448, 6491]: 1.2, 12.9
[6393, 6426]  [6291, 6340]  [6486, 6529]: 0.6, 13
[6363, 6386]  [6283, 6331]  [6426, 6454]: 0.7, 12.6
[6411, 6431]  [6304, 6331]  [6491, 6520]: -0.3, 13.1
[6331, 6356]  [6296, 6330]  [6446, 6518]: -1.0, 12.1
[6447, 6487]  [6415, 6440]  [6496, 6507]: -1.4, 13.5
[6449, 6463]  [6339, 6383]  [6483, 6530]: 0.0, 13.6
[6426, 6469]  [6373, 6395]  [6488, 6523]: -1.2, 13.1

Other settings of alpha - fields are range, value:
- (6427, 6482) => 11.34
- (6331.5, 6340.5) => 12.09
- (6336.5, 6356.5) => 12.2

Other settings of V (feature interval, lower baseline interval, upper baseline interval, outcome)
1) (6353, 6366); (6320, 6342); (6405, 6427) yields 0.3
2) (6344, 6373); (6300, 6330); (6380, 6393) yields -1.8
